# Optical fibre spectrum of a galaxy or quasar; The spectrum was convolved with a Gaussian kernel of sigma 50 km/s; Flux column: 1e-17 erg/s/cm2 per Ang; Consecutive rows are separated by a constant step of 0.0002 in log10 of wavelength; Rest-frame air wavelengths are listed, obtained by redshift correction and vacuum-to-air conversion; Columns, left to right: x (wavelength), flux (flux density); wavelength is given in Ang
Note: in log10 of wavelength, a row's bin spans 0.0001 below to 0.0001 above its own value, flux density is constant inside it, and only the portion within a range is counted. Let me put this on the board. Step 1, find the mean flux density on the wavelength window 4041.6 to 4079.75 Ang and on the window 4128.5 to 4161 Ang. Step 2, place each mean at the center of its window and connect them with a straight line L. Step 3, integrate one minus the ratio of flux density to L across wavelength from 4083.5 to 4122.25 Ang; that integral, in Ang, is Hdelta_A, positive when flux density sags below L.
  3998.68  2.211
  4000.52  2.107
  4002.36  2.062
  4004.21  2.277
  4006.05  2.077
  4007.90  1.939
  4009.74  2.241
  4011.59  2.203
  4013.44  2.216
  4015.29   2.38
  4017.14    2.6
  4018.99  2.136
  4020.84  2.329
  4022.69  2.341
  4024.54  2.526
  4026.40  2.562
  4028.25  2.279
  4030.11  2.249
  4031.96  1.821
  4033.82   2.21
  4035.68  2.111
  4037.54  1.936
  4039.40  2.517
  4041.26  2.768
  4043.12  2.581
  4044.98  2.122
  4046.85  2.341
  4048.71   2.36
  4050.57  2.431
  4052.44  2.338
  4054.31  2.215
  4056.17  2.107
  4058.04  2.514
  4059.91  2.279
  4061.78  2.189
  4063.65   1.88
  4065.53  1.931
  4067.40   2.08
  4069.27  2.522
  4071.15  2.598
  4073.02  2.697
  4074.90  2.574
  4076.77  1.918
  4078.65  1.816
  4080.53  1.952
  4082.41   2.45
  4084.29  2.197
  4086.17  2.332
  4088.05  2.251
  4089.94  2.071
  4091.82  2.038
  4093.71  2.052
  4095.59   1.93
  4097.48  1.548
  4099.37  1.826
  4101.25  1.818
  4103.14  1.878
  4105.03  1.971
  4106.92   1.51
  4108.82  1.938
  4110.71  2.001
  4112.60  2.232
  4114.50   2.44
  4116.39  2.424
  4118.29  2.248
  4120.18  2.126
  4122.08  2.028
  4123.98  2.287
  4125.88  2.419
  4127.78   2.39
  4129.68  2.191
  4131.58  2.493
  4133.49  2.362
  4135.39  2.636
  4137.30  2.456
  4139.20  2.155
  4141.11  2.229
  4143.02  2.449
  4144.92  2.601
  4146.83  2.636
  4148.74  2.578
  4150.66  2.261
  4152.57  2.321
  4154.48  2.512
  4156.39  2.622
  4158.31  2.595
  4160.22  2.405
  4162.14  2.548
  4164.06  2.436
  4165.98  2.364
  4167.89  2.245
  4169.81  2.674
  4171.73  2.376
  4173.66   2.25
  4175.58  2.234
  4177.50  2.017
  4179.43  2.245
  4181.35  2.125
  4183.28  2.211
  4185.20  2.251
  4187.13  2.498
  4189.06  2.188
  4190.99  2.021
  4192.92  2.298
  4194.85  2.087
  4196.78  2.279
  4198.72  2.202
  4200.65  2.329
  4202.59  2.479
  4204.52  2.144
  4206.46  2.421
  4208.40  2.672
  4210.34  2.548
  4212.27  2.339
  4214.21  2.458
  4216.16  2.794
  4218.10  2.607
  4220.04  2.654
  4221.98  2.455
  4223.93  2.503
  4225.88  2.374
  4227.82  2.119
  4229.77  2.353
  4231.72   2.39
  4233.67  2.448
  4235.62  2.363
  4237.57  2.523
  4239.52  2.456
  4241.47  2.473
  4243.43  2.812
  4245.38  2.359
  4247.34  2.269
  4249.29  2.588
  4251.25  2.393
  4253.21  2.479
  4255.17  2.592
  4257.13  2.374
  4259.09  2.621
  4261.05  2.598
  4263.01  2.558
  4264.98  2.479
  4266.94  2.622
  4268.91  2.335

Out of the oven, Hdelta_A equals 5.3 Ang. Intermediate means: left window 2.28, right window 2.44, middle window 2.04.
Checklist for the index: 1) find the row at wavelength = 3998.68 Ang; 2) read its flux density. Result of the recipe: 2.211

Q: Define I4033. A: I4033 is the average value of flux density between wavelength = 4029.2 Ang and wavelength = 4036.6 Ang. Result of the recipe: 2.1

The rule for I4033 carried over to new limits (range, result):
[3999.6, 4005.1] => 2.15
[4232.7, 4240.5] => 2.45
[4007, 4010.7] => 2.09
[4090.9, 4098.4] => 1.89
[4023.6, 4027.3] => 2.54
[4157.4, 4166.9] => 2.47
